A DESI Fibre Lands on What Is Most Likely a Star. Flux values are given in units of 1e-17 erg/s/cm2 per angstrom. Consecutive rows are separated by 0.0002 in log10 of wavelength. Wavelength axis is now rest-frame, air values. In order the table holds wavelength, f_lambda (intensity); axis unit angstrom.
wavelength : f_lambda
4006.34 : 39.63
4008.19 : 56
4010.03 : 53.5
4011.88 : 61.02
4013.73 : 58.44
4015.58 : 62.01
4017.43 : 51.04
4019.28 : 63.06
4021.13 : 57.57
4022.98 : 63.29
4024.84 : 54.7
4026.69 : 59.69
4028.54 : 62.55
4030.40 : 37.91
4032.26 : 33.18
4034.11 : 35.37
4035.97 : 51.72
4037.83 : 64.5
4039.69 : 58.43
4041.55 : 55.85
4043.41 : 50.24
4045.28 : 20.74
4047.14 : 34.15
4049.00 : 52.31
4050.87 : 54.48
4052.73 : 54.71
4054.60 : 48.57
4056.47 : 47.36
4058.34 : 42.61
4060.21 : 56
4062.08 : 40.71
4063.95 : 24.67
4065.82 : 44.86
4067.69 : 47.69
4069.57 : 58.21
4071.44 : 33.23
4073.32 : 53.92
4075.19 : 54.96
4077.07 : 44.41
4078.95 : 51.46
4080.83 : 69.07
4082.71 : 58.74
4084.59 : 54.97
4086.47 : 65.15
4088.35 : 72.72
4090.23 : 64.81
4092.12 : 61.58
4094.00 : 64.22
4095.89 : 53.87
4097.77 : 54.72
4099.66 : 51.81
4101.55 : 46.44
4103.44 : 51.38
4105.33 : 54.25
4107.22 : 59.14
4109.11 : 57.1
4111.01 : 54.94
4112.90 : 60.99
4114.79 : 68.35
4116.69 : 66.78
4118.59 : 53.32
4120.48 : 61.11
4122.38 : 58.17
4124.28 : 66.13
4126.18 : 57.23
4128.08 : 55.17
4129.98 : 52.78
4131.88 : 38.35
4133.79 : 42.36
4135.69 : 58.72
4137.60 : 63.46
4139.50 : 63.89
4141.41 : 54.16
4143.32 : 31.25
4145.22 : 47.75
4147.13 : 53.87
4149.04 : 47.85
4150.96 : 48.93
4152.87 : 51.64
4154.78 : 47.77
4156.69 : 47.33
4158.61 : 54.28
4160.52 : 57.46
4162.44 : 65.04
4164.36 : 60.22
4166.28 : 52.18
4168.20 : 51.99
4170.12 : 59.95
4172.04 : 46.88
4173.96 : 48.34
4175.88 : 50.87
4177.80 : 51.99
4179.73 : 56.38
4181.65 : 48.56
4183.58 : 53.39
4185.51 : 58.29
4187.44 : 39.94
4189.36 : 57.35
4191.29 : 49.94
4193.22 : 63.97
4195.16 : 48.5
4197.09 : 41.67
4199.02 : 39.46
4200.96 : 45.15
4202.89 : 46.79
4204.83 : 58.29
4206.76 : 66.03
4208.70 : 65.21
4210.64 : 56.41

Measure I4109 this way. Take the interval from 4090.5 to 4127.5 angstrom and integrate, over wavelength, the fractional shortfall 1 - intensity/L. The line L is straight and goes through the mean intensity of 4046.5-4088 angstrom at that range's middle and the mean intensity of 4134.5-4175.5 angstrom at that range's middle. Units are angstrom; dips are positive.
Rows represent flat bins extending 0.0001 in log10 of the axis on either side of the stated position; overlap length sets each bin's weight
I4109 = -4.8 angstrom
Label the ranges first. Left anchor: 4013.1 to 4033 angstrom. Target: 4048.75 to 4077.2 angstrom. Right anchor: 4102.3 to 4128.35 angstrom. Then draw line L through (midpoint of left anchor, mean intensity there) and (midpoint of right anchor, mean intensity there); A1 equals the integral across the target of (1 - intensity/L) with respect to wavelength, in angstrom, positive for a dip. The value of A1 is 4.7 angstrom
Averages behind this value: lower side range 55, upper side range 58.9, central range 47.4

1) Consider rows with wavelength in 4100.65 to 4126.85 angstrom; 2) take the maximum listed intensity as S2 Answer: 68.35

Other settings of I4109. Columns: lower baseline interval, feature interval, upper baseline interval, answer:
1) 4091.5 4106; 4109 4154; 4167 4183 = -1.0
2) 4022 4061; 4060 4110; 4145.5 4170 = -2.7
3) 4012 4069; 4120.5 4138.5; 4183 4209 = -1.4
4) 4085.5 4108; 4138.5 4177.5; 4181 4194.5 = 1.9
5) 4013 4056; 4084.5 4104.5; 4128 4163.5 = -2.7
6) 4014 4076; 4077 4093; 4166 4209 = -3.5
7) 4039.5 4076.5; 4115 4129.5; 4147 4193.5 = -2.9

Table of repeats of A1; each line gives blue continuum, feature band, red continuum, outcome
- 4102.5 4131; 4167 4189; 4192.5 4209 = 0.88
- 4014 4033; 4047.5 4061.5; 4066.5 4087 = 1.07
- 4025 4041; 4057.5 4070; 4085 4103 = 2.40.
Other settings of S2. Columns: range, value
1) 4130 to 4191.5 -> 65.04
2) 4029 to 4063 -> 64.5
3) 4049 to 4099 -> 72.72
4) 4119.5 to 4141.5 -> 66.13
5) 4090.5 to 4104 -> 64.22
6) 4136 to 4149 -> 63.89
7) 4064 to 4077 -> 58.21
